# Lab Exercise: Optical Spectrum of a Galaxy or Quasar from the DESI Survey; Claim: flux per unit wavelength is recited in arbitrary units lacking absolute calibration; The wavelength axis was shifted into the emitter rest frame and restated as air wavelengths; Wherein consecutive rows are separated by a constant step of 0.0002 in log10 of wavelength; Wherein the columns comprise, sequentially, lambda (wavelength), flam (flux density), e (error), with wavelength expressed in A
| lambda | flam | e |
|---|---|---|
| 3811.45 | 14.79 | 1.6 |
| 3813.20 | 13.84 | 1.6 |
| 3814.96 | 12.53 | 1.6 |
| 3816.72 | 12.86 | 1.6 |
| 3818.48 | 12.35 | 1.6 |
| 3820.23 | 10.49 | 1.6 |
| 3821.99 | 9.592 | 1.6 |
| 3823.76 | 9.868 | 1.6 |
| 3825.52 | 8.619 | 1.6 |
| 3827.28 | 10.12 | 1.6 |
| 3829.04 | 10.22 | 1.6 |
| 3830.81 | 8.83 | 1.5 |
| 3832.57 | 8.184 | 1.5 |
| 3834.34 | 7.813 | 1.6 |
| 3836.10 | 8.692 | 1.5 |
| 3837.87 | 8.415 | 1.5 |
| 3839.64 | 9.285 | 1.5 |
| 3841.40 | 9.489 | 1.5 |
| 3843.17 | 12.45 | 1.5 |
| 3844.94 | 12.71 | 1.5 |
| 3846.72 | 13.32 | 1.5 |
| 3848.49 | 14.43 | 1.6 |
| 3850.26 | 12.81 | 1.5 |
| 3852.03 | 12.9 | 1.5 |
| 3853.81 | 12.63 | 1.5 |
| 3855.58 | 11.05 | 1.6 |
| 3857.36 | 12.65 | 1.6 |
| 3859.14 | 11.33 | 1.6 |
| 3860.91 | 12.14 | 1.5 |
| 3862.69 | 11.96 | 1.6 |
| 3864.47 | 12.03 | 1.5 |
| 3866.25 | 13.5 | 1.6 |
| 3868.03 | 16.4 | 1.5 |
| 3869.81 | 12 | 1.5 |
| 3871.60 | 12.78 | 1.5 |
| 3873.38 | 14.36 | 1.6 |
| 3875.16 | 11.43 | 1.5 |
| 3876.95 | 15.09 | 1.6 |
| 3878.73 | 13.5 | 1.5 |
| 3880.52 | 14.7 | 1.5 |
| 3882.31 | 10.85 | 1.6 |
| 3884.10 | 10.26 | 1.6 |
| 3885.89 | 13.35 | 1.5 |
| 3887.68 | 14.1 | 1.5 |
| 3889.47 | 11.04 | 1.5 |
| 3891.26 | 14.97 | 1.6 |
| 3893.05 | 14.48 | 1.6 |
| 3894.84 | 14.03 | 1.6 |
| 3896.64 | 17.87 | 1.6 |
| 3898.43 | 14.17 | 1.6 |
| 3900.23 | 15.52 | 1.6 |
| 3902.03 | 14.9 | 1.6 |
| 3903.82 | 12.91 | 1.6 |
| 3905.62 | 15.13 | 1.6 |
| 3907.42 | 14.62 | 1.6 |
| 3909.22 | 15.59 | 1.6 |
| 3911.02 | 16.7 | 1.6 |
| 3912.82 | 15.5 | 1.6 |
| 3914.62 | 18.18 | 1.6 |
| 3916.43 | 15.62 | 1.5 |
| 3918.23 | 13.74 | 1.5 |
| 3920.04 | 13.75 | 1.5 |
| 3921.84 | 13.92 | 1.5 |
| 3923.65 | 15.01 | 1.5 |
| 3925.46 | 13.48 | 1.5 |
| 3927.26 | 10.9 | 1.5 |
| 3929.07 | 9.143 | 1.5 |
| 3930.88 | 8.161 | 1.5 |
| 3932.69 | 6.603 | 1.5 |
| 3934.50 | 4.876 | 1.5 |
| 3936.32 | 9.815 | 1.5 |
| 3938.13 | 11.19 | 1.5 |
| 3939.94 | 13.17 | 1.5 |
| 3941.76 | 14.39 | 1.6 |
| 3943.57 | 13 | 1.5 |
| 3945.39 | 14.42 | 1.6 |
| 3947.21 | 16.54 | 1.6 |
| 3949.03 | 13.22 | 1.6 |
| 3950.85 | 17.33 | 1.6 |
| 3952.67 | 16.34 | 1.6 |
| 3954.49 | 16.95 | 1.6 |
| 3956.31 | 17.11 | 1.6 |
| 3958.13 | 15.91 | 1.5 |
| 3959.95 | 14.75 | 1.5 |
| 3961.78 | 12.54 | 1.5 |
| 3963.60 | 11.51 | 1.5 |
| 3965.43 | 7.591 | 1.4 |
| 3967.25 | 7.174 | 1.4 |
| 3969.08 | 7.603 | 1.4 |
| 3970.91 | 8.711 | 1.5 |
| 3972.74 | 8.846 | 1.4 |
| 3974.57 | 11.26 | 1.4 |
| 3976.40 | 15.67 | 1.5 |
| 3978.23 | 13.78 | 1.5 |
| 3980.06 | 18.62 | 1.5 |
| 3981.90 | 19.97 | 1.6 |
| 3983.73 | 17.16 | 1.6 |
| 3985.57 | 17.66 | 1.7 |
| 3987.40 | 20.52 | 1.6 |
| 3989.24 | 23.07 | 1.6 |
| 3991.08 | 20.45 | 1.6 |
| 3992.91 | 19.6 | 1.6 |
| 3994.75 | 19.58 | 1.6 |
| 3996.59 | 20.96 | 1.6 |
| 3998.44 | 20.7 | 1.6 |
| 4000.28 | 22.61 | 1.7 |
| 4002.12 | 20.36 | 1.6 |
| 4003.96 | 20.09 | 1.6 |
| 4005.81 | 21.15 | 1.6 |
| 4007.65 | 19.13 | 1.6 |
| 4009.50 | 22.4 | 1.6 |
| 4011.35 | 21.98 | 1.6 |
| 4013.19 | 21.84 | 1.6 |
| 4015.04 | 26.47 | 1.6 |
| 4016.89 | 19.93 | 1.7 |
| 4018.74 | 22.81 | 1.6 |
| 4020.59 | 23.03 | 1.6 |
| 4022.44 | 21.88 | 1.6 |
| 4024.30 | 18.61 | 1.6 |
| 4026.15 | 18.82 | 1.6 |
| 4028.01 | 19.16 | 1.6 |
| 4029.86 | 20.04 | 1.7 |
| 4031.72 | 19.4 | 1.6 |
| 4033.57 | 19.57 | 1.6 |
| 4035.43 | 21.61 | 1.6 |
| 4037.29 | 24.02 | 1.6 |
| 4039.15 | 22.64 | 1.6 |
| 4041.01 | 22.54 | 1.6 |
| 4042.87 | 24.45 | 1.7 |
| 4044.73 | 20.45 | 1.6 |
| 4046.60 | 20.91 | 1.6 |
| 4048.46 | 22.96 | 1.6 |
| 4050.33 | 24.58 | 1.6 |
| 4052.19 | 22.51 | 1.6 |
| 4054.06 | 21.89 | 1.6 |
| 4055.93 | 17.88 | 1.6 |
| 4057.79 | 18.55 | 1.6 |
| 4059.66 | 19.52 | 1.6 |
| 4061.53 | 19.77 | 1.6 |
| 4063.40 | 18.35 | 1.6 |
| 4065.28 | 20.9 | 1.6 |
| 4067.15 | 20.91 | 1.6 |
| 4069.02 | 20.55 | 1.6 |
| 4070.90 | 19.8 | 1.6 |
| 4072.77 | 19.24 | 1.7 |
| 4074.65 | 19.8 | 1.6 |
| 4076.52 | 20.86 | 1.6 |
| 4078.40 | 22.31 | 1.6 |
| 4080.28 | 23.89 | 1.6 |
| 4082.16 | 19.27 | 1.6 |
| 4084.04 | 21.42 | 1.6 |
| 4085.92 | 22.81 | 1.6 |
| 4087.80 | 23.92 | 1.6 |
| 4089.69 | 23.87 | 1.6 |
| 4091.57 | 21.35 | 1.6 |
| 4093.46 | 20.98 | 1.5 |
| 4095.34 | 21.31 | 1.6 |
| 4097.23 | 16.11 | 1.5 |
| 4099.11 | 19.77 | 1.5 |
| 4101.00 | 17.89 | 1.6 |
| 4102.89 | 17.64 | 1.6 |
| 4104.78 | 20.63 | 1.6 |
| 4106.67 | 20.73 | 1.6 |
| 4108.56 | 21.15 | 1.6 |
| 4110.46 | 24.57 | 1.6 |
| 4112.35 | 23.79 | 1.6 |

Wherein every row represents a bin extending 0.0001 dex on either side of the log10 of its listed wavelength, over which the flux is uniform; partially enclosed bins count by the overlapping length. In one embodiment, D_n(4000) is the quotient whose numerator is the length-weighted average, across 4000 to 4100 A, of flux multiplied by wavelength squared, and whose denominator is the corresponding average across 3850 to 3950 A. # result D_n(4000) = 1.73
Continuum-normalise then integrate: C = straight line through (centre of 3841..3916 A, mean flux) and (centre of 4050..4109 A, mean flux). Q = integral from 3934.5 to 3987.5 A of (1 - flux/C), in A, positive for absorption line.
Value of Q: 9.18 A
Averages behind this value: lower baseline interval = 13.6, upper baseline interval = 20.6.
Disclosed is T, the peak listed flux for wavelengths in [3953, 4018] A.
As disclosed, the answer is 26.47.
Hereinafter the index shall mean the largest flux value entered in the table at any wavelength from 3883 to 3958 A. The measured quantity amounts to 18.18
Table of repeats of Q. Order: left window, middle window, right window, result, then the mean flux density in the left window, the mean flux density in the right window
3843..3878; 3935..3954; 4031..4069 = 3.2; 12.9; 21.2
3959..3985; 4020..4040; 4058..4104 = -4.7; 12.6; 20.5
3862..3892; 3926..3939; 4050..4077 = 5.5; 13.1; 20.2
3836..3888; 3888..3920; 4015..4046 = -0.7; 12.4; 21.3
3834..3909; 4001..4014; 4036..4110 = -1.9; 12.9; 21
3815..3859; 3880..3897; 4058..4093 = -0.4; 10.9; 21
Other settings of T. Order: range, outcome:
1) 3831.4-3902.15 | 17.87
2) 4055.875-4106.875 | 23.92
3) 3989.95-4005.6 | 22.61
